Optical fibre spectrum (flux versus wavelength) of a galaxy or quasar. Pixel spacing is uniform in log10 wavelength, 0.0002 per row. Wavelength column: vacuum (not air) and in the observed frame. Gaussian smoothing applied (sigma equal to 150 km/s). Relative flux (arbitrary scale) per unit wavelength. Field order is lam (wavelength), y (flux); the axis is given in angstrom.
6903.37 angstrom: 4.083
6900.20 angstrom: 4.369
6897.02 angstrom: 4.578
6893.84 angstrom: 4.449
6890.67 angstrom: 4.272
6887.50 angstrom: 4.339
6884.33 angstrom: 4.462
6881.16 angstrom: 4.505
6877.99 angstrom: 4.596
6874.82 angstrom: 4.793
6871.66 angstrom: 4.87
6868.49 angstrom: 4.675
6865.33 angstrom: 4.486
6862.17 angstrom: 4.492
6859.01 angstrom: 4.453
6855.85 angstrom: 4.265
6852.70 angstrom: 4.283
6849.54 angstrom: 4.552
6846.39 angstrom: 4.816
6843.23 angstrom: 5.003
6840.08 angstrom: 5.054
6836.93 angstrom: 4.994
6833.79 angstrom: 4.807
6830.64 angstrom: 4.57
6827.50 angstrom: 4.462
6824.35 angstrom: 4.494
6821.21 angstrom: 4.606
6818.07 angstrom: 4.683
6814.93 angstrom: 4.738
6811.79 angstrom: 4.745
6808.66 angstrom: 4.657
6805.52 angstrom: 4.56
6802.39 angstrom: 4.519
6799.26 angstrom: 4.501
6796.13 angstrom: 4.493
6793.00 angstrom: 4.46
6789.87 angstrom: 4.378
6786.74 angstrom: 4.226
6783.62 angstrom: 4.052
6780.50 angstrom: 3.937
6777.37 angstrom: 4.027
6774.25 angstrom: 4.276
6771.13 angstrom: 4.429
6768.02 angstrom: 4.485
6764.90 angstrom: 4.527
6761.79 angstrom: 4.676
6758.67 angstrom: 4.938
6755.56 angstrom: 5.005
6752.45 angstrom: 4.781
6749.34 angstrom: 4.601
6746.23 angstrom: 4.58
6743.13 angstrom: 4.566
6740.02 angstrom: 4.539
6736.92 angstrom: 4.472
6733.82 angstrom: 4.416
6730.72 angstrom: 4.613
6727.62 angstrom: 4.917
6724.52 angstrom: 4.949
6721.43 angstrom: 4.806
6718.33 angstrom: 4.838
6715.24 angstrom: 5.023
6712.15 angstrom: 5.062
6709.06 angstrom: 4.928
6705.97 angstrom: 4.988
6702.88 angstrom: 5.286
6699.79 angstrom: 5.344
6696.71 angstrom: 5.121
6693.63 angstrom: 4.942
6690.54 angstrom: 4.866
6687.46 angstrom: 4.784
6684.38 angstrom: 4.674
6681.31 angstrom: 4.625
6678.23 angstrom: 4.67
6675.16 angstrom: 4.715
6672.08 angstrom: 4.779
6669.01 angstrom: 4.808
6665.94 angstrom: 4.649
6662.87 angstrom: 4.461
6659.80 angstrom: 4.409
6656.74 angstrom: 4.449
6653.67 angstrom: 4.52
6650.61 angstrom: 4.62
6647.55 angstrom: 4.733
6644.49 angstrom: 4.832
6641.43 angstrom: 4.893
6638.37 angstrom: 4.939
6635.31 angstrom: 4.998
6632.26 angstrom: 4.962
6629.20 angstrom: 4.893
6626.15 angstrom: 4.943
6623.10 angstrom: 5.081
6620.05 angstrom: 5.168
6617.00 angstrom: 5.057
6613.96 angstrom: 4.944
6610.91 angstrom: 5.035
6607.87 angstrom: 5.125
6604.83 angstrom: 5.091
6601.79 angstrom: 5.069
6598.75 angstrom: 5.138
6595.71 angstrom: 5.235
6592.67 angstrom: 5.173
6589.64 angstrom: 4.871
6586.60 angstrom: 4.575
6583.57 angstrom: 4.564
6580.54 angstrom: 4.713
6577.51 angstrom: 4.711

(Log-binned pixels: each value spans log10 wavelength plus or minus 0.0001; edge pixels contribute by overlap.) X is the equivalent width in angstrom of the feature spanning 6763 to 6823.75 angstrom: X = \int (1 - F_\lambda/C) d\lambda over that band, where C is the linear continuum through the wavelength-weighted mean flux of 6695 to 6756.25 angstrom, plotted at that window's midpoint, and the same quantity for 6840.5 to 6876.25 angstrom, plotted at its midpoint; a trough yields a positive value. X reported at 3.70 angstrom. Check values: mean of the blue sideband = 4.84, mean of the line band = 4.44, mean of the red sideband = 4.62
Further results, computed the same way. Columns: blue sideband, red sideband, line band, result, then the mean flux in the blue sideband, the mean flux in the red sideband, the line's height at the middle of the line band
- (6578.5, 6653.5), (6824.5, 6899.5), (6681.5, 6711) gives -0.94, 4.93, 4.59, 4.82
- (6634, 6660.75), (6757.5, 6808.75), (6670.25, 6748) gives -4.14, 4.71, 4.41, 4.58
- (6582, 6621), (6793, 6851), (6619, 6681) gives 2.02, 5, 4.68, 4.93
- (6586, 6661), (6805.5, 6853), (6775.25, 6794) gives 2.27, 4.92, 4.7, 4.75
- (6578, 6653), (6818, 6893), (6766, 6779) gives 1.12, 4.94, 4.6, 4.72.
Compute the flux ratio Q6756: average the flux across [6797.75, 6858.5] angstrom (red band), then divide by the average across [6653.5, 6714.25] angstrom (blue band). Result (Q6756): 1.0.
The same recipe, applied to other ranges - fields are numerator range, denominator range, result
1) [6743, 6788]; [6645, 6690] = 0.96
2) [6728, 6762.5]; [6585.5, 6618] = 0.93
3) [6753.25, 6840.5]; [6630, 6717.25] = 0.94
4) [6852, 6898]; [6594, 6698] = 0.93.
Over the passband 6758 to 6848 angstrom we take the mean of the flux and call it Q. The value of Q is 4.55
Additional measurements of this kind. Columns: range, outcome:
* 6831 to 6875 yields 4.67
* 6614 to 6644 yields 4.98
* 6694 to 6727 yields 5.03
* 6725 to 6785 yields 4.53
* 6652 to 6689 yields 4.63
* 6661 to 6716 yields 4.87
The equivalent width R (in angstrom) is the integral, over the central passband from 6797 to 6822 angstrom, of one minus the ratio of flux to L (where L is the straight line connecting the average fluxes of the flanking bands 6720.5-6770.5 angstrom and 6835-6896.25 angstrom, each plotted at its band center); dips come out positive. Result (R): 0.1 angstrom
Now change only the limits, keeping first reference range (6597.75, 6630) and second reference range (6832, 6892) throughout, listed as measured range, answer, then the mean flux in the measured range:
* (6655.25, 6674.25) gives 1.4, 4.6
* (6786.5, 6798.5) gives 0.8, 4.41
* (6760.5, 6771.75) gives 0.6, 4.54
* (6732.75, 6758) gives 1.0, 4.64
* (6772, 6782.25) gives 1.4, 4.1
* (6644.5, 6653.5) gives 0.6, 4.68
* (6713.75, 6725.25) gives -0.1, 4.9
